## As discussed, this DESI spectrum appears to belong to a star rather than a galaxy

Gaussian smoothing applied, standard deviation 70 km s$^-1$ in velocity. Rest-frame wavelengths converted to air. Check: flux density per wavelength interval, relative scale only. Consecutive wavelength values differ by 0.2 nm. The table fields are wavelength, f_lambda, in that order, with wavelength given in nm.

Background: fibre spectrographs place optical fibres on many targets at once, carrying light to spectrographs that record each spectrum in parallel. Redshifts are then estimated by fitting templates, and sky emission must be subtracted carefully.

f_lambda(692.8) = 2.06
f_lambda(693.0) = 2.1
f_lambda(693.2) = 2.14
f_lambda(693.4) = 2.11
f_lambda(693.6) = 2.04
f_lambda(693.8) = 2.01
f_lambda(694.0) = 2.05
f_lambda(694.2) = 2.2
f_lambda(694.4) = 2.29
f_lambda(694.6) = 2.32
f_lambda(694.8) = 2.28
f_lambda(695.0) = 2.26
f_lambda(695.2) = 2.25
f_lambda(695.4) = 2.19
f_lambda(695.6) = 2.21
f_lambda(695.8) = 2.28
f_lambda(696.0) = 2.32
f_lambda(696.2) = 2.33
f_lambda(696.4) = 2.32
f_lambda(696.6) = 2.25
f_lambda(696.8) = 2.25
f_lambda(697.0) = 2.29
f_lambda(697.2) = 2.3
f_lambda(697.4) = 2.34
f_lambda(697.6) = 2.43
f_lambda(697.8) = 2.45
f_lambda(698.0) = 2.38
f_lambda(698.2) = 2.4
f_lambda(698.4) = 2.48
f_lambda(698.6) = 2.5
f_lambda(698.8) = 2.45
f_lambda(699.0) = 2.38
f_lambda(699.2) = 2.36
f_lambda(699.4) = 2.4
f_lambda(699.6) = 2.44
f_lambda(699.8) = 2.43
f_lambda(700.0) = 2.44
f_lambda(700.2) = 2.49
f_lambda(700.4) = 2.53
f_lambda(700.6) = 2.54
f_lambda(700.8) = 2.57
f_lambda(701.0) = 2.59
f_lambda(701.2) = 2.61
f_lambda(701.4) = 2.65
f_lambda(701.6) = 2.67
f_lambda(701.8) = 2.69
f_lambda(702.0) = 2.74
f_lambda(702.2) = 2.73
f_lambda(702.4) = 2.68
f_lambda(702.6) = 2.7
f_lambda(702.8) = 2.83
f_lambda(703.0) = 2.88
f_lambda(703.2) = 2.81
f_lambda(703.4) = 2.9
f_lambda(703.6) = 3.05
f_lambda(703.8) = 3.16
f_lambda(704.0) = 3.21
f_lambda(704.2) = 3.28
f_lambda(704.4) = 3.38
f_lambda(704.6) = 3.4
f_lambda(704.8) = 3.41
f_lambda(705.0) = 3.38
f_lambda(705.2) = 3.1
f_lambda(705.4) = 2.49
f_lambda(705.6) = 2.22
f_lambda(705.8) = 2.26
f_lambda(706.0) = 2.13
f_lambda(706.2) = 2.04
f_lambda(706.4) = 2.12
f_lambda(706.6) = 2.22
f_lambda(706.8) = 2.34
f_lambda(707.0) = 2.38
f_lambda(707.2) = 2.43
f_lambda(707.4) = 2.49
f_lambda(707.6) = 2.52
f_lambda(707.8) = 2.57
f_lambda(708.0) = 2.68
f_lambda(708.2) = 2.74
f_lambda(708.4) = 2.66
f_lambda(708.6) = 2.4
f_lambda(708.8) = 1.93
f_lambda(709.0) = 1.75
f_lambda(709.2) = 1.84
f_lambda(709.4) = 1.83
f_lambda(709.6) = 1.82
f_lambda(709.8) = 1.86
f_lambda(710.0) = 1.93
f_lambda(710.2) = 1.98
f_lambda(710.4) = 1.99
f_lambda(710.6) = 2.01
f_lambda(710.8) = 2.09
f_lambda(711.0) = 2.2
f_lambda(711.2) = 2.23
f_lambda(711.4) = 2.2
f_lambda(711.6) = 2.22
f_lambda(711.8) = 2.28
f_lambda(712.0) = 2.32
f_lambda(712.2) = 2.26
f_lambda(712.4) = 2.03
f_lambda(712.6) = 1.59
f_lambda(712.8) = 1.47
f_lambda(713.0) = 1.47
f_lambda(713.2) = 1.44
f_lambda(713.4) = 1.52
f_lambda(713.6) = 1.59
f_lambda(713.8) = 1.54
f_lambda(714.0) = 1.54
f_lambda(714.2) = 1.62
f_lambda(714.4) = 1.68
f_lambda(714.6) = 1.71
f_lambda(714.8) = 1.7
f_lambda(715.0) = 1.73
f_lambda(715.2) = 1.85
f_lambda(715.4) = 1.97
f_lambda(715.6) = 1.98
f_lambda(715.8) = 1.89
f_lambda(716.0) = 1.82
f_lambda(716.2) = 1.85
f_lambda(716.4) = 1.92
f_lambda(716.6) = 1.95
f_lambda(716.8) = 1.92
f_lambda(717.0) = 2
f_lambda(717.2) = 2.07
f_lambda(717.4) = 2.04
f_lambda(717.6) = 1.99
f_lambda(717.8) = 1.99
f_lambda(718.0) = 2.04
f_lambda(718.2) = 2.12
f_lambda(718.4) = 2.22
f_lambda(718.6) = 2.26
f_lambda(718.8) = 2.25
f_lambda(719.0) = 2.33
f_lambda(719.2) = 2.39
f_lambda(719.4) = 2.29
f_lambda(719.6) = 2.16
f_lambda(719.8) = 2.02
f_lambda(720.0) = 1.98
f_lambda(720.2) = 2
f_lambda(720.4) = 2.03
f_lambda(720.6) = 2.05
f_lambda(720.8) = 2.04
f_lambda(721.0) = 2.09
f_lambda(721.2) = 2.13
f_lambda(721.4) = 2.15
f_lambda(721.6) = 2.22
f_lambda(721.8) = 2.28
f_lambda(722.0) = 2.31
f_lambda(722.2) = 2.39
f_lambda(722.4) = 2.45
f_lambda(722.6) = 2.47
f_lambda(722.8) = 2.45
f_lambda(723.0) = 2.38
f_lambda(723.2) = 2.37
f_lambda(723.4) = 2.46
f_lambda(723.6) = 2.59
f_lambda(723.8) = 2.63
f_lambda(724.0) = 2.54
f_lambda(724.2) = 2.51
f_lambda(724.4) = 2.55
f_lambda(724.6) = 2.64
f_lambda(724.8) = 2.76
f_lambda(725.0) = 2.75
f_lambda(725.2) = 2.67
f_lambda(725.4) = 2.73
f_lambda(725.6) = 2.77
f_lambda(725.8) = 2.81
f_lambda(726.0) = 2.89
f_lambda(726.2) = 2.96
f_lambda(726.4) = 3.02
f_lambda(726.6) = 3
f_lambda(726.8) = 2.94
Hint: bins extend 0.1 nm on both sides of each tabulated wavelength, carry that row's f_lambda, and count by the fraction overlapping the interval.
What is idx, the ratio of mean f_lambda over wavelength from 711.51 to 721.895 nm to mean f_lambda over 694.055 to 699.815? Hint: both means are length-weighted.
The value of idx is 0.84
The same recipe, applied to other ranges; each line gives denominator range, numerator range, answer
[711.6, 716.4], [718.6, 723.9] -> 1.27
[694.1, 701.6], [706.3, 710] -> 0.94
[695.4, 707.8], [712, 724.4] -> 0.80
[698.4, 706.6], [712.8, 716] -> 0.63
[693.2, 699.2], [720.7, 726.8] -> 1.11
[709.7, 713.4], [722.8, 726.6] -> 1.36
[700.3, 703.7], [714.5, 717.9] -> 0.70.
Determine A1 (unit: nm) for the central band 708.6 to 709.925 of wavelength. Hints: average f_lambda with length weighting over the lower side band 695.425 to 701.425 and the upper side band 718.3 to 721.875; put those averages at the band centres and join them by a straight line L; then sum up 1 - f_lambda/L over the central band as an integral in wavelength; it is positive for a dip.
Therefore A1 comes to 0.23 nm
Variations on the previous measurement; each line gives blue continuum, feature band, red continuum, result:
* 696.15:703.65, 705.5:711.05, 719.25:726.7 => 0.682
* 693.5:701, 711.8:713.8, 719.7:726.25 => 0.527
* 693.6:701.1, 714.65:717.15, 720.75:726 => 0.573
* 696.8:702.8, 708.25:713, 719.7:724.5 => 0.732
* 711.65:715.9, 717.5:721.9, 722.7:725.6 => 0.184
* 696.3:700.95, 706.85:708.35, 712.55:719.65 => -0.280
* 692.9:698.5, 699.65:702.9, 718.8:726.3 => -0.460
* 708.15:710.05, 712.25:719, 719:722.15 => 0.841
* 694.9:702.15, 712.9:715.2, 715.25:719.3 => 0.551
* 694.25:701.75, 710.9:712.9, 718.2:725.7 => 0.247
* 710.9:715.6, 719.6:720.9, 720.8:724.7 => 0.124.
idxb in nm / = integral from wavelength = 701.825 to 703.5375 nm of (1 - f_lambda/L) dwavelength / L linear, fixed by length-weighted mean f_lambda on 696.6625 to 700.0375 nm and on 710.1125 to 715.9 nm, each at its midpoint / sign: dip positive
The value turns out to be -0.42 nm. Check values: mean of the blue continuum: 2.39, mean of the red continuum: 1.87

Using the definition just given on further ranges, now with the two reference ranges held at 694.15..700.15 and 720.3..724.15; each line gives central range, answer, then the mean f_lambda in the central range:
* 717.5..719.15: 0.12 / 2.16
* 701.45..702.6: -0.18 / 2.7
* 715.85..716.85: 0.19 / 1.89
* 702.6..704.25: -0.46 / 2.99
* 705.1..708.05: -0.08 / 2.39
